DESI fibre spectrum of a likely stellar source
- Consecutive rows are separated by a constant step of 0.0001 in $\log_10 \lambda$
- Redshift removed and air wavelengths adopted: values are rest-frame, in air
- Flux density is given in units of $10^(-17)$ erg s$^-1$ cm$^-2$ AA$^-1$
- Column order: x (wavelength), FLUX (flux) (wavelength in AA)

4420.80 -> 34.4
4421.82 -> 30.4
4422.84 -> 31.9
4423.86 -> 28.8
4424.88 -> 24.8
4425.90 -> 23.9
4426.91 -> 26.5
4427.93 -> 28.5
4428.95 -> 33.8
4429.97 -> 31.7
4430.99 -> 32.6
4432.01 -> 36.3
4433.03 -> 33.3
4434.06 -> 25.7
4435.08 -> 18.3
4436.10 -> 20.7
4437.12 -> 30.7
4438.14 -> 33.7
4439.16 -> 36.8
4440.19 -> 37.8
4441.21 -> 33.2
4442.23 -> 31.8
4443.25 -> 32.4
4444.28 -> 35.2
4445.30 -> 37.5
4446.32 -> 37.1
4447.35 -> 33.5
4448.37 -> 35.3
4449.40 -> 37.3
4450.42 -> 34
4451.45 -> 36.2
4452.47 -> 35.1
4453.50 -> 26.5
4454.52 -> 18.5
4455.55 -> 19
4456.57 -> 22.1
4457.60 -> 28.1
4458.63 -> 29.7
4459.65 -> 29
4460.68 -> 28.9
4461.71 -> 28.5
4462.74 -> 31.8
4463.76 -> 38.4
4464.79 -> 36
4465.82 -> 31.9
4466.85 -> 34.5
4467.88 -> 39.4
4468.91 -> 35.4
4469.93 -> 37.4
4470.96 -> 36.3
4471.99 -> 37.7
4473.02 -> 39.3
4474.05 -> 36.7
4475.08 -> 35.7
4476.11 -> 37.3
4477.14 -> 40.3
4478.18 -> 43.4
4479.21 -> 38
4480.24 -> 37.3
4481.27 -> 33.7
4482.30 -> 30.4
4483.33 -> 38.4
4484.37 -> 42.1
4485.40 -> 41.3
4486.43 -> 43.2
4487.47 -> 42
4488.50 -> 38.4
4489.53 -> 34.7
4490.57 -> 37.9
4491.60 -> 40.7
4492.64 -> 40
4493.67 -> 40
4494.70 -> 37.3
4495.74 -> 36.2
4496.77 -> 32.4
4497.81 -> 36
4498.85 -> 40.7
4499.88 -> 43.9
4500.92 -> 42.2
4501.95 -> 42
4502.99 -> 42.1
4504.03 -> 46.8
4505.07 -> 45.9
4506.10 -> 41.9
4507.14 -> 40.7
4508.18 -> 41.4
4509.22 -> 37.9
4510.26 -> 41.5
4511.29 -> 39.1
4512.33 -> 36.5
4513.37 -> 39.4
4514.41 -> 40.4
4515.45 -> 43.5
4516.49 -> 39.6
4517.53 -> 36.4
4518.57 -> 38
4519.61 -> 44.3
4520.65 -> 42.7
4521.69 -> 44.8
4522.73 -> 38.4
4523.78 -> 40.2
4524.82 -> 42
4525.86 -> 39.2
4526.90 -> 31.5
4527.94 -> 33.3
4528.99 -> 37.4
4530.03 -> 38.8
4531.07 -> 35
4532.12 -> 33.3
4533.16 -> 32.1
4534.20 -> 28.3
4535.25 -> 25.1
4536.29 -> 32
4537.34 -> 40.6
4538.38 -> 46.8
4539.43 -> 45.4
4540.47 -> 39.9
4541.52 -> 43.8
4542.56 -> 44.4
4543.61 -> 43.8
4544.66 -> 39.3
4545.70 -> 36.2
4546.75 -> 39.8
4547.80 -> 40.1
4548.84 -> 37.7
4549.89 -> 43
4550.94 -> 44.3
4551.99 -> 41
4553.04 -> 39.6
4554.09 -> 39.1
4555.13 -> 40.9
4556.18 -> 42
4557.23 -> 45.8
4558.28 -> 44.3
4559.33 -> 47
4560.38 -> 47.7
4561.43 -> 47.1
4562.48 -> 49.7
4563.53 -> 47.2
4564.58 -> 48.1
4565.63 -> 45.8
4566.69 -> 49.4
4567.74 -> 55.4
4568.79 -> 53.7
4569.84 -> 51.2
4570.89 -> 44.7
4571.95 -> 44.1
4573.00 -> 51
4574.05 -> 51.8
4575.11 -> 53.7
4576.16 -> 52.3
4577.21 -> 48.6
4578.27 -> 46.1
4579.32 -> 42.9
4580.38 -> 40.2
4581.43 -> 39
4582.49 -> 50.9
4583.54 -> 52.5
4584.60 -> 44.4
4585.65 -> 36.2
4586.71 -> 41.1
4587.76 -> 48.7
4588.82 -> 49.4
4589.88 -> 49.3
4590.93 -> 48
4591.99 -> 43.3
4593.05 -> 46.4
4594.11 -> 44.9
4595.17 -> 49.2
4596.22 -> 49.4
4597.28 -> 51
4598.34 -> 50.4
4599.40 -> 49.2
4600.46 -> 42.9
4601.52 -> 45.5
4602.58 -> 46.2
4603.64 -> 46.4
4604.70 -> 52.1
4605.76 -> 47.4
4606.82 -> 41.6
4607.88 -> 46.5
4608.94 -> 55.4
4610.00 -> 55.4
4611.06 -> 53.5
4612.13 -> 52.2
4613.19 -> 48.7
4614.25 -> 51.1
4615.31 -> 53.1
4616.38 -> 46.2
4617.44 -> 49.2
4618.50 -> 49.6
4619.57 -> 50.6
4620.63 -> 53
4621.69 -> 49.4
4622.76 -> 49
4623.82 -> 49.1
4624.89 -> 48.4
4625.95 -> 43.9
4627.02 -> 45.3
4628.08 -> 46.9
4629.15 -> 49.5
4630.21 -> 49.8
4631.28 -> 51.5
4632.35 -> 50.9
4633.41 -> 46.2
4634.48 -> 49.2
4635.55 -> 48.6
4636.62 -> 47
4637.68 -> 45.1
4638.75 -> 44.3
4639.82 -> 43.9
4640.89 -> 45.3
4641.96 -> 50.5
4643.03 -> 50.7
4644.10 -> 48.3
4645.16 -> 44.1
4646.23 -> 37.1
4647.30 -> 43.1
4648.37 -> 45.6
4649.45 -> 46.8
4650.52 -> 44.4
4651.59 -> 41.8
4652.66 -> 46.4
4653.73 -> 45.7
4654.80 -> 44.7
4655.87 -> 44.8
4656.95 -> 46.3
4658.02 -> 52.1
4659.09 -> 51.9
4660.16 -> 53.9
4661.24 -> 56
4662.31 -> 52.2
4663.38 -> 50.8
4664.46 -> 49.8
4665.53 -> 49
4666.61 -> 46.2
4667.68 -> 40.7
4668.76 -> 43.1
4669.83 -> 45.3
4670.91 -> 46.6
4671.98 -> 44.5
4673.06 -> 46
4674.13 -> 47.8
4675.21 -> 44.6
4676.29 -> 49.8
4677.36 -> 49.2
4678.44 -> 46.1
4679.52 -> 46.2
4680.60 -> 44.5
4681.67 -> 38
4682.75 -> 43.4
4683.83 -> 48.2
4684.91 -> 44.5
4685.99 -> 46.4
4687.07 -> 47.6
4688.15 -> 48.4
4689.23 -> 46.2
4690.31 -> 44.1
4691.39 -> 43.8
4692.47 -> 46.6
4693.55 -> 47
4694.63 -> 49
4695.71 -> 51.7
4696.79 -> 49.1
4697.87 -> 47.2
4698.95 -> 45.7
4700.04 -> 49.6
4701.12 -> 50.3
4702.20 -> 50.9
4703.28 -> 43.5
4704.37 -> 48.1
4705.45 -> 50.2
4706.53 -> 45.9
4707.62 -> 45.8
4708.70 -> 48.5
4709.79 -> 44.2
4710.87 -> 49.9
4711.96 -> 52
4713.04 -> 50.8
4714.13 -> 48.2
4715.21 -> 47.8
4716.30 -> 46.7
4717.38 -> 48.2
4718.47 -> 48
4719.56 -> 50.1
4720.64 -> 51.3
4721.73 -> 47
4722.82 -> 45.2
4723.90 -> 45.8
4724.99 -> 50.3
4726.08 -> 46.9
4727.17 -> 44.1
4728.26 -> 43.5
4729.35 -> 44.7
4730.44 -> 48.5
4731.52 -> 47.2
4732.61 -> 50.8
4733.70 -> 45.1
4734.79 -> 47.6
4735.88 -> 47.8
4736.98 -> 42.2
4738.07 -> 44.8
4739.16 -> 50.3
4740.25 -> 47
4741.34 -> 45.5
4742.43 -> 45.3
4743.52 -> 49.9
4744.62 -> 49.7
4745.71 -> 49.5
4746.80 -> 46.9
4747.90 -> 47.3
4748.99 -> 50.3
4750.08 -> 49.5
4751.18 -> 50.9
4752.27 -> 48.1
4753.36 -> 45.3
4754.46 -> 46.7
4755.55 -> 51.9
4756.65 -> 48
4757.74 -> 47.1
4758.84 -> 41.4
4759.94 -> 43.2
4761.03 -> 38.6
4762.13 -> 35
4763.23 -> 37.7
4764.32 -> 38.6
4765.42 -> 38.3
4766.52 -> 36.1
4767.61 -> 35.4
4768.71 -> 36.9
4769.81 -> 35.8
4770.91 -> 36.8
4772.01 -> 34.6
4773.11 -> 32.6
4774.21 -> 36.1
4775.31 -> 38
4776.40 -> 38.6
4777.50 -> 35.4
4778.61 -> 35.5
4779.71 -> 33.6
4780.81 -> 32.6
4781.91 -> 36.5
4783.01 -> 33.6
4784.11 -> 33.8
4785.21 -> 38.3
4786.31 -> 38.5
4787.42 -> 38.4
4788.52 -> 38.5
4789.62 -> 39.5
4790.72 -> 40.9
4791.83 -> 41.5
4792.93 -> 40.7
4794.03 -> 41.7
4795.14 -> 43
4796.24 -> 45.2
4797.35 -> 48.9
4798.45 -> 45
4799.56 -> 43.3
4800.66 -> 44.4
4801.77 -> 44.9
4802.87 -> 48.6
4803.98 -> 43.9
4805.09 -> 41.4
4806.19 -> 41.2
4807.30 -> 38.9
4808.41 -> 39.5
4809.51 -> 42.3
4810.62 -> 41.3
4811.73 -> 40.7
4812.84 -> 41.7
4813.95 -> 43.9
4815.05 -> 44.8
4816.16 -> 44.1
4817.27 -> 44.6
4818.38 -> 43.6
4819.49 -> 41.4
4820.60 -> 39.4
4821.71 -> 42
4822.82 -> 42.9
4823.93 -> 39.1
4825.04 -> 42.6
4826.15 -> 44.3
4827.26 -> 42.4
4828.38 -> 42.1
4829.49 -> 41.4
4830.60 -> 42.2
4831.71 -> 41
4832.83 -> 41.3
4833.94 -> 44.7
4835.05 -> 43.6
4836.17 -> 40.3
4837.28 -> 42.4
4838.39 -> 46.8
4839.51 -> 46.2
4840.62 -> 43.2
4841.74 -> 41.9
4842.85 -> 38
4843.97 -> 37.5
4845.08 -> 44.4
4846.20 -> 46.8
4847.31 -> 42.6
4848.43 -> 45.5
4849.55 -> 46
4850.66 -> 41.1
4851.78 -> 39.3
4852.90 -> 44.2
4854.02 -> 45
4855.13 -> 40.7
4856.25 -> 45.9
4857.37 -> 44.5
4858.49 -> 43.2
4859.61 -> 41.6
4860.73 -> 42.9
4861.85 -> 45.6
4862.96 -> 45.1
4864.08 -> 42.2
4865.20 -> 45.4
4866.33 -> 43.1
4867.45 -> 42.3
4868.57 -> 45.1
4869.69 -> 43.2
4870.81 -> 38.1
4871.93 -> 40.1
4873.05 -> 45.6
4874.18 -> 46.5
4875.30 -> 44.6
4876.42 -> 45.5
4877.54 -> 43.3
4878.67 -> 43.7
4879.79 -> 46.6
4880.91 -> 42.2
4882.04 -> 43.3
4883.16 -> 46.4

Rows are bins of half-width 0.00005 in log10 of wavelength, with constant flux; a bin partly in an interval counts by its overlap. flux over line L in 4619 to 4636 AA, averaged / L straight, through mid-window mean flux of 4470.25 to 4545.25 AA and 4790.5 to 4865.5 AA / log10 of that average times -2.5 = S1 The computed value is -0.204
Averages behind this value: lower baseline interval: 39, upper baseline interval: 42.9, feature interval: 48.8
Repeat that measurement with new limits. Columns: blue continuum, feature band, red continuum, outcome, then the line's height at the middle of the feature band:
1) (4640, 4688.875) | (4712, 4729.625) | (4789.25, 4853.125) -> -0.06 mag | 45.2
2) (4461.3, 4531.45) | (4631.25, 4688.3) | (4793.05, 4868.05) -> -0.15 mag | 40.8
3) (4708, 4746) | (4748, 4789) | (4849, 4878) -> 0.17 mag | 46.3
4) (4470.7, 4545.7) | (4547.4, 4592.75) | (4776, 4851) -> -0.17 mag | 39.5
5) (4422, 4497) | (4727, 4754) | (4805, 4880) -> -0.17 mag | 40.4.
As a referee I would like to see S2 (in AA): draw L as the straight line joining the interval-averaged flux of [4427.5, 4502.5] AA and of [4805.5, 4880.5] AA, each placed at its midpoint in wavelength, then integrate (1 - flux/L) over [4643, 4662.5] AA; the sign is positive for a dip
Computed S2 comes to -4.1 AA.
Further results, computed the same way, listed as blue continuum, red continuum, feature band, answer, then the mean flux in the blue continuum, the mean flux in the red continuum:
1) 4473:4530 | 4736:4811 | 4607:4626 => -4.63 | 39.4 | 41.8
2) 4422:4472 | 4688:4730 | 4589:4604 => -2.47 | 31.4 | 47.6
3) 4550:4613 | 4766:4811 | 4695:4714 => -2.66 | 47.2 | 39.3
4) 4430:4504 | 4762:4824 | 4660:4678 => -4.66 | 35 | 39.9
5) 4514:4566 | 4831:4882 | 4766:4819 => 3.52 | 40.5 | 43.3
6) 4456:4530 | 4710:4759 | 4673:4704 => -0.62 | 37.9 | 47.7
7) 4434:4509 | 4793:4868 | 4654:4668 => -3.43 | 35.6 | 43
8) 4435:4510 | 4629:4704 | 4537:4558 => -0.84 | 35.8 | 47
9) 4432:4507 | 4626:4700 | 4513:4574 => -2.94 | 35.4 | 46.9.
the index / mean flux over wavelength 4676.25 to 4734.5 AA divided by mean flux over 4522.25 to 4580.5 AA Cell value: 1.11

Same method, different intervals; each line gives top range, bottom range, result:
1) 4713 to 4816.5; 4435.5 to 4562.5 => 1.15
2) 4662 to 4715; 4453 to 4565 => 1.23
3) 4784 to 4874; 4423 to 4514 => 1.21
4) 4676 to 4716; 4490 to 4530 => 1.19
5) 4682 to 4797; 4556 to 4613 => 0.93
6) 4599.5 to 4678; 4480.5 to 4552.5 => 1.22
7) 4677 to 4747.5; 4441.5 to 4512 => 1.30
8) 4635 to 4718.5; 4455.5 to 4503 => 1.29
